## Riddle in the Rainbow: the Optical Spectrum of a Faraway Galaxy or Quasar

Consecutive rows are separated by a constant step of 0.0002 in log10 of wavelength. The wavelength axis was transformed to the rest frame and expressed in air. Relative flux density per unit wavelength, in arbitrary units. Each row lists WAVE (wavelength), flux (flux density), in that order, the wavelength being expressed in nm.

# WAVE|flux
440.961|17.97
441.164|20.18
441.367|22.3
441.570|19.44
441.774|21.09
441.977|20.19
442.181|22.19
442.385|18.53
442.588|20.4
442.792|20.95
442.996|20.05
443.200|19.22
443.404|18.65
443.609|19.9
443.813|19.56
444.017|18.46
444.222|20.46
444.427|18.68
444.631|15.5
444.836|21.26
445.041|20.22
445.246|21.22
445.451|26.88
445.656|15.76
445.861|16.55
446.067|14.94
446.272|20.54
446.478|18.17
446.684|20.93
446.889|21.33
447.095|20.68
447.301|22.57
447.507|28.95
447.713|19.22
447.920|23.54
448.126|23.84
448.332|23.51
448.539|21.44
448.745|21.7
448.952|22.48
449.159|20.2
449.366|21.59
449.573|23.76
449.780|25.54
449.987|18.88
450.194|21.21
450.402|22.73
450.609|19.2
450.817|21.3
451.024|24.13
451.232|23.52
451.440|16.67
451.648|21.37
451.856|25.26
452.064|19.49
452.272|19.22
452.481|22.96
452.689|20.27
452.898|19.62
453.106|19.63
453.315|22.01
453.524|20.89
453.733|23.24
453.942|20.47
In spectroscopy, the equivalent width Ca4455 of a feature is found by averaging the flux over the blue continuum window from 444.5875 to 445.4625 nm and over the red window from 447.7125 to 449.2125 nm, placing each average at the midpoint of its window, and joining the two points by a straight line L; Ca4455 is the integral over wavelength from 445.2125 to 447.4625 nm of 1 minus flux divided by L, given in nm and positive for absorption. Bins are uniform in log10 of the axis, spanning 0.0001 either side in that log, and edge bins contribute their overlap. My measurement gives 0.125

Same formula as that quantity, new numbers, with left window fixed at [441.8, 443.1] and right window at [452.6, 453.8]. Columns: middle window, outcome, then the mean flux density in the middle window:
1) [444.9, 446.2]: 0.076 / 19.4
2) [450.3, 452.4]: -0.051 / 21.3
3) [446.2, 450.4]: -0.276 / 22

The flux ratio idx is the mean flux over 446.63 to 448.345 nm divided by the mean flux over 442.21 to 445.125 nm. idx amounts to 1.17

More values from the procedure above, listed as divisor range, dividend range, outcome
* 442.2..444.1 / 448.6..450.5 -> 1.12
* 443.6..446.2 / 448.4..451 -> 1.14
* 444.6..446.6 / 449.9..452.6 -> 1.10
